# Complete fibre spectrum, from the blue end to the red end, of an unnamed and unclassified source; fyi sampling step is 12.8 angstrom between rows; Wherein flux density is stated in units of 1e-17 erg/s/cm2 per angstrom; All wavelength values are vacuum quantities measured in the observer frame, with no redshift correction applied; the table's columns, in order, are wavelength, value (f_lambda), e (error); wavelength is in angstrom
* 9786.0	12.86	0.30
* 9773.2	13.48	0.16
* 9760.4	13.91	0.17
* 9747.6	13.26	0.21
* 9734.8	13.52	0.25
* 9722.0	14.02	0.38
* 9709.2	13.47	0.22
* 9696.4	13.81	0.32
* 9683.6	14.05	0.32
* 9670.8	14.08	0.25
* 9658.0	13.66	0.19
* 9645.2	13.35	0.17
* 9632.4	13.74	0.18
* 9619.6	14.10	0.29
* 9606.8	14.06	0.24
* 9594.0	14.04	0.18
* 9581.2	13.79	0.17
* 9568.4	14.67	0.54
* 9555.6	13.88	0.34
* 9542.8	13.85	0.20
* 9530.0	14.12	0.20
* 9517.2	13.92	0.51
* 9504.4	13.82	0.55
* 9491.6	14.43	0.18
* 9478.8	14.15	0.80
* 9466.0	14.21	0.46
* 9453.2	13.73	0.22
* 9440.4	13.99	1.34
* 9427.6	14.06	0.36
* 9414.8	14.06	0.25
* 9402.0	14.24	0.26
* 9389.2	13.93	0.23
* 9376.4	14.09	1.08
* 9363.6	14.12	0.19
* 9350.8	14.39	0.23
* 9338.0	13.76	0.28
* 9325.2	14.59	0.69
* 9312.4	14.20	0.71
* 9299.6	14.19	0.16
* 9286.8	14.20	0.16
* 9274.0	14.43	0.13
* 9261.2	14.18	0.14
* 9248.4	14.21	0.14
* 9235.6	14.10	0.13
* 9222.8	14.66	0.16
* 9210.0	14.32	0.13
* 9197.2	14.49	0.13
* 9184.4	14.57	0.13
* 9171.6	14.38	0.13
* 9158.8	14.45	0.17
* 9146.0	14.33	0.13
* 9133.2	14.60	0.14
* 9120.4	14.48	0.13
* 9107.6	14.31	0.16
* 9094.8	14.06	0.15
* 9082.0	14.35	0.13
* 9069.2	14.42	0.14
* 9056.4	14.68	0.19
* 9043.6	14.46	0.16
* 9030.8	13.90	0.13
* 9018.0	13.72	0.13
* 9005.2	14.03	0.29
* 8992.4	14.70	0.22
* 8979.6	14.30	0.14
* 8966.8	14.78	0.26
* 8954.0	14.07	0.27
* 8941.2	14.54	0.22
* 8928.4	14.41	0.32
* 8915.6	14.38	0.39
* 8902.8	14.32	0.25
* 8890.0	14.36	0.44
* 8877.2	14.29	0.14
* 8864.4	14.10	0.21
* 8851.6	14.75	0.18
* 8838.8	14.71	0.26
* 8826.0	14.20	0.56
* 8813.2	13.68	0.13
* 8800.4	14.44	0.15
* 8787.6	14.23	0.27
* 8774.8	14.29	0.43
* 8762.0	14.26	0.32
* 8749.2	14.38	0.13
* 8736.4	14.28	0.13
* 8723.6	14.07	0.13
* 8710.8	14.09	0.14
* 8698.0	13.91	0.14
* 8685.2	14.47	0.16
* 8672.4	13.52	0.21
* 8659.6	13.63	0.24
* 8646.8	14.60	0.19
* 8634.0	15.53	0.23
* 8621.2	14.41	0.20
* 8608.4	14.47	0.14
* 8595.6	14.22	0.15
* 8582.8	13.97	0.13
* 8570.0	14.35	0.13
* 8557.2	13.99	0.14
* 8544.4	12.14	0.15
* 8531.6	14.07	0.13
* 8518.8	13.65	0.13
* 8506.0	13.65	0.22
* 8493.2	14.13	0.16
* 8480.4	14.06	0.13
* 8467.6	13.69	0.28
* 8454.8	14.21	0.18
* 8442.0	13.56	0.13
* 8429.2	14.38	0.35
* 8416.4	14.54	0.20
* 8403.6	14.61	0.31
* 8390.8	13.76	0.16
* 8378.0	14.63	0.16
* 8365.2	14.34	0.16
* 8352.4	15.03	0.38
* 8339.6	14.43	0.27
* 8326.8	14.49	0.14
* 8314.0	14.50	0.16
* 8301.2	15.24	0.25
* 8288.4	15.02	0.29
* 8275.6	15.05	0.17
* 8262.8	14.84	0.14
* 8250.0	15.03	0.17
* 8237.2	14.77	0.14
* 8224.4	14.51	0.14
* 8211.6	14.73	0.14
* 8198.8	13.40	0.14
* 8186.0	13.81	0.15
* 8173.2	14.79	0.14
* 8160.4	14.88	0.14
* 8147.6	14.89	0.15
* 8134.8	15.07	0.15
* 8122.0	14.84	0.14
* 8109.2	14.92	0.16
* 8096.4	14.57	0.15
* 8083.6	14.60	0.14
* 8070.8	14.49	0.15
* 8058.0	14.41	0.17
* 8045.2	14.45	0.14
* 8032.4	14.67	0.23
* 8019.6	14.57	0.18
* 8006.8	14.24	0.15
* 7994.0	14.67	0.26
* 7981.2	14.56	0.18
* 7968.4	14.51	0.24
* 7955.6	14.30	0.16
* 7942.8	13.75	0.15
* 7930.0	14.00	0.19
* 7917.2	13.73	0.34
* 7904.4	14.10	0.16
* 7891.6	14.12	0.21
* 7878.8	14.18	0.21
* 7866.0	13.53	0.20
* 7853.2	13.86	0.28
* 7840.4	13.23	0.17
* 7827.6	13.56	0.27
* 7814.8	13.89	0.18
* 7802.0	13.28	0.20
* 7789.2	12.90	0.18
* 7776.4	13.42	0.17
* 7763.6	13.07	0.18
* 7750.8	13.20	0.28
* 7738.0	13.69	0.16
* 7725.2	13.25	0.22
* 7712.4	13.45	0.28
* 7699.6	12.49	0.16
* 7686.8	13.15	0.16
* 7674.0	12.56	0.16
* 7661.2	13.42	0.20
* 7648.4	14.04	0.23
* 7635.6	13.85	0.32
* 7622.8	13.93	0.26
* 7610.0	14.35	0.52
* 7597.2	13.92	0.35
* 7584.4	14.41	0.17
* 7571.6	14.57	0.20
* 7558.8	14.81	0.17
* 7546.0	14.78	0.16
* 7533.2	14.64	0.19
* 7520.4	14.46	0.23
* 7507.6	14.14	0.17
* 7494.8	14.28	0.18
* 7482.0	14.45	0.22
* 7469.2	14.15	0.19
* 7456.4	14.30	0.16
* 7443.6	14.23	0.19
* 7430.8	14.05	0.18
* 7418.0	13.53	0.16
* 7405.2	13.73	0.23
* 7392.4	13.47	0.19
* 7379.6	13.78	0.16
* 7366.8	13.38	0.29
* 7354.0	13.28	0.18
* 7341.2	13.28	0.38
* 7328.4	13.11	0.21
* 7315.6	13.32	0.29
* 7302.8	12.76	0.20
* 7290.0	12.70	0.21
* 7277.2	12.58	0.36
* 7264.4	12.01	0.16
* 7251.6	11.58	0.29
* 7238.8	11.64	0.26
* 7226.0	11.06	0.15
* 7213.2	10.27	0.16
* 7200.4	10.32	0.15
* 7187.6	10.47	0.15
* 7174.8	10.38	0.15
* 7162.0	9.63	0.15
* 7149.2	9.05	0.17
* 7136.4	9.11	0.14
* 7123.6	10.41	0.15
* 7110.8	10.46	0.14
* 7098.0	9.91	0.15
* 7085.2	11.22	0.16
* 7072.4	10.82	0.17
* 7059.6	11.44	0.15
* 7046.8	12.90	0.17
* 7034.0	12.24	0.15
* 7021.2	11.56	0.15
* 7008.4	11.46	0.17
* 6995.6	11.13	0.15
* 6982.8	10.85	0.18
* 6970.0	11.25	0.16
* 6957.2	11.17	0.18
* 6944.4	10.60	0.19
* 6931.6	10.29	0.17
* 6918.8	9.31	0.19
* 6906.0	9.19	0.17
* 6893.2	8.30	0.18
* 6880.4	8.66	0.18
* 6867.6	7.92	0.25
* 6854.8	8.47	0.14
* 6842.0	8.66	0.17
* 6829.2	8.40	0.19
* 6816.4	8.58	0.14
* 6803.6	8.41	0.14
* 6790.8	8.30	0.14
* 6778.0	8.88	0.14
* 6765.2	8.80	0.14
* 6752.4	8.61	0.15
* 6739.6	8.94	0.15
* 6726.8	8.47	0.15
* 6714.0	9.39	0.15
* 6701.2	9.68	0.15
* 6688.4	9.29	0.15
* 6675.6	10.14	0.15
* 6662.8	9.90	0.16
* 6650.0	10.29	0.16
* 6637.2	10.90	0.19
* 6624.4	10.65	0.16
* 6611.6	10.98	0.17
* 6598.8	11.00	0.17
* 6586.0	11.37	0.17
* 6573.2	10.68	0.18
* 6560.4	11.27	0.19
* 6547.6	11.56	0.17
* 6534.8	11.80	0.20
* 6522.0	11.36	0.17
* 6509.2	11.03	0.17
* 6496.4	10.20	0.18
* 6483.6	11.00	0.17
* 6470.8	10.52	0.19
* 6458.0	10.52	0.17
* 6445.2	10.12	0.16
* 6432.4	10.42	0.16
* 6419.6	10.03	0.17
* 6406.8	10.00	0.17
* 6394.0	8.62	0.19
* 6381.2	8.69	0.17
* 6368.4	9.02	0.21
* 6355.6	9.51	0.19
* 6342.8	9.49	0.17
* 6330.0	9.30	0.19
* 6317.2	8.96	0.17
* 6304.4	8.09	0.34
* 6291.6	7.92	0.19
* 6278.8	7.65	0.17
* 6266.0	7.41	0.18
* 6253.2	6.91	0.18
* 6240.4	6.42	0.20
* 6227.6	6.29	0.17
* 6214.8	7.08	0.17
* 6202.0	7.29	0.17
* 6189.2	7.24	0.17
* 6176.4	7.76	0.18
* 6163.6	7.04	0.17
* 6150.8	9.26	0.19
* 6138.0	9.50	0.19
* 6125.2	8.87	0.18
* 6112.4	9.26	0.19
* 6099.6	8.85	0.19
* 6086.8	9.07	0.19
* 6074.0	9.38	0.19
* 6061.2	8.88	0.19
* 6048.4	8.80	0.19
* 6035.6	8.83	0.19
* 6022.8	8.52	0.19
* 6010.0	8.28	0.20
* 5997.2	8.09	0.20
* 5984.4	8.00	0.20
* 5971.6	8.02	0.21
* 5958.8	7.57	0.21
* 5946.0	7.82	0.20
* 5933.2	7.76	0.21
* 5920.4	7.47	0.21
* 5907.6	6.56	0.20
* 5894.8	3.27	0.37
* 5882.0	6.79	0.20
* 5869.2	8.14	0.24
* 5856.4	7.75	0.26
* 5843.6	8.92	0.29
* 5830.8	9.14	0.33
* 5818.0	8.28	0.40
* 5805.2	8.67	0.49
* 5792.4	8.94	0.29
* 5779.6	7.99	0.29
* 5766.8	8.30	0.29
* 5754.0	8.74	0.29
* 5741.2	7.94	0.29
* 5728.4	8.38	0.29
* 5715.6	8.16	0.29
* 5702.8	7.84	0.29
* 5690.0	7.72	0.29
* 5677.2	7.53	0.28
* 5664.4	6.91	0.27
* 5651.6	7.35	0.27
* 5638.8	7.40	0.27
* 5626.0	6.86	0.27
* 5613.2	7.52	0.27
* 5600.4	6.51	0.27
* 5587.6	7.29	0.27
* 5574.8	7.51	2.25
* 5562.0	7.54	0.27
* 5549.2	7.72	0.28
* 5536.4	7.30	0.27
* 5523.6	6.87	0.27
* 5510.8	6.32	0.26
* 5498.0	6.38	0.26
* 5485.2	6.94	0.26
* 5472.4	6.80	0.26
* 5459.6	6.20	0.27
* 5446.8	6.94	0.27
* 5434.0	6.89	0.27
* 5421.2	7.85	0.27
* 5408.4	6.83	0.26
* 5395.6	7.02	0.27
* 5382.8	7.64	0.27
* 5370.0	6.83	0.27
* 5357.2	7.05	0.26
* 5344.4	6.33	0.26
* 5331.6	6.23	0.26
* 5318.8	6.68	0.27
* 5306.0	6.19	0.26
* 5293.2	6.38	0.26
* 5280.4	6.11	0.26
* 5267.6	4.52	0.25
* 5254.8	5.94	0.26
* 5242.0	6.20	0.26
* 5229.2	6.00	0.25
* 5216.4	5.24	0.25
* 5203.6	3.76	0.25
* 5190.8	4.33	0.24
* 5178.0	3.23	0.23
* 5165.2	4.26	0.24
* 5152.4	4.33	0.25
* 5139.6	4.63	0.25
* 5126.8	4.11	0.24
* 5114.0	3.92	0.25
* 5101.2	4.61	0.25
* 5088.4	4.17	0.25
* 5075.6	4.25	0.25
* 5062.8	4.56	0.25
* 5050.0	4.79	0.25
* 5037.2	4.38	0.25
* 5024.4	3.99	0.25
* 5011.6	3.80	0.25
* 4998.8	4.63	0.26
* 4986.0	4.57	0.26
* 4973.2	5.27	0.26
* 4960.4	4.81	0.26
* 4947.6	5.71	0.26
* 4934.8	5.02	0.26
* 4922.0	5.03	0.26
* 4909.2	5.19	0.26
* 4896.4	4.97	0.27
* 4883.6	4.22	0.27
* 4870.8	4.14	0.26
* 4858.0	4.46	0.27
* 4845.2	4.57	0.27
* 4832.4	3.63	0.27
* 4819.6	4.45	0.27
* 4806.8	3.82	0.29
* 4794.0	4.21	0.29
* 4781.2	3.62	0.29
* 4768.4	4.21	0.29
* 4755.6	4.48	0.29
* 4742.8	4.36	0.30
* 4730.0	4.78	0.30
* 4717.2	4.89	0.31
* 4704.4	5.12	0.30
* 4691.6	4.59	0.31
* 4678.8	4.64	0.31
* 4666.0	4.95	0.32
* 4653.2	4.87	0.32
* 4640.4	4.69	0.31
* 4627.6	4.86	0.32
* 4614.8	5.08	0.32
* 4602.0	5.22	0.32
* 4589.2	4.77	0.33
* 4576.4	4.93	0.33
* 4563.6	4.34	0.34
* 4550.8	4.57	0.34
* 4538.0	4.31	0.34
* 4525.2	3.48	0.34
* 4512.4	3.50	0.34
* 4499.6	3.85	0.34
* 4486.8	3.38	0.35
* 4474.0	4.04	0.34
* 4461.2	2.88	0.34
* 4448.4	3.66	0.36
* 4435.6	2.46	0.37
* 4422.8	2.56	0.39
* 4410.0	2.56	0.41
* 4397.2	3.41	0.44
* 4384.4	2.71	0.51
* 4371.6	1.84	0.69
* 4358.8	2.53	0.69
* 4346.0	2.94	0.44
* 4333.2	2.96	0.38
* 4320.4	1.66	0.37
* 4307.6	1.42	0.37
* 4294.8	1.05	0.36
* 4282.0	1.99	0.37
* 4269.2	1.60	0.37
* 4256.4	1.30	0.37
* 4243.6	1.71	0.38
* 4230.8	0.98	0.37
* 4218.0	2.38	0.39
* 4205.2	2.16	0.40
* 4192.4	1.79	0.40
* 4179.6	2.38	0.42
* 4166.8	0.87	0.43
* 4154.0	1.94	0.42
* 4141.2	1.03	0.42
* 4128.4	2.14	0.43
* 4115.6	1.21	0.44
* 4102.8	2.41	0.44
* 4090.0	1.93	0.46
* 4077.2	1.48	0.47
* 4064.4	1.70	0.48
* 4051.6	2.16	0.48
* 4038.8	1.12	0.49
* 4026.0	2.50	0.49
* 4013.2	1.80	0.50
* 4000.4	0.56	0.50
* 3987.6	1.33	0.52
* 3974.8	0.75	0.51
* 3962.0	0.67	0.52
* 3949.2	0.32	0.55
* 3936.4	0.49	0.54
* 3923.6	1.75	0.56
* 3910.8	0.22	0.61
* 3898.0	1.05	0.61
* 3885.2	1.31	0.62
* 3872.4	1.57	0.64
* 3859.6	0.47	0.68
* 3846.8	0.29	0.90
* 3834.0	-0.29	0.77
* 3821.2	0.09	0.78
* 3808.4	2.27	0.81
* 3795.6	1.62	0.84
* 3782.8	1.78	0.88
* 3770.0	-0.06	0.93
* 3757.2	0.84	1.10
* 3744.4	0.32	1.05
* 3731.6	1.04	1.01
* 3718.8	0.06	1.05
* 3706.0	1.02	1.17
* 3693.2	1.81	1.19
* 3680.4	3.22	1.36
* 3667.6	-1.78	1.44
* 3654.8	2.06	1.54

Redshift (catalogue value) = 0.000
